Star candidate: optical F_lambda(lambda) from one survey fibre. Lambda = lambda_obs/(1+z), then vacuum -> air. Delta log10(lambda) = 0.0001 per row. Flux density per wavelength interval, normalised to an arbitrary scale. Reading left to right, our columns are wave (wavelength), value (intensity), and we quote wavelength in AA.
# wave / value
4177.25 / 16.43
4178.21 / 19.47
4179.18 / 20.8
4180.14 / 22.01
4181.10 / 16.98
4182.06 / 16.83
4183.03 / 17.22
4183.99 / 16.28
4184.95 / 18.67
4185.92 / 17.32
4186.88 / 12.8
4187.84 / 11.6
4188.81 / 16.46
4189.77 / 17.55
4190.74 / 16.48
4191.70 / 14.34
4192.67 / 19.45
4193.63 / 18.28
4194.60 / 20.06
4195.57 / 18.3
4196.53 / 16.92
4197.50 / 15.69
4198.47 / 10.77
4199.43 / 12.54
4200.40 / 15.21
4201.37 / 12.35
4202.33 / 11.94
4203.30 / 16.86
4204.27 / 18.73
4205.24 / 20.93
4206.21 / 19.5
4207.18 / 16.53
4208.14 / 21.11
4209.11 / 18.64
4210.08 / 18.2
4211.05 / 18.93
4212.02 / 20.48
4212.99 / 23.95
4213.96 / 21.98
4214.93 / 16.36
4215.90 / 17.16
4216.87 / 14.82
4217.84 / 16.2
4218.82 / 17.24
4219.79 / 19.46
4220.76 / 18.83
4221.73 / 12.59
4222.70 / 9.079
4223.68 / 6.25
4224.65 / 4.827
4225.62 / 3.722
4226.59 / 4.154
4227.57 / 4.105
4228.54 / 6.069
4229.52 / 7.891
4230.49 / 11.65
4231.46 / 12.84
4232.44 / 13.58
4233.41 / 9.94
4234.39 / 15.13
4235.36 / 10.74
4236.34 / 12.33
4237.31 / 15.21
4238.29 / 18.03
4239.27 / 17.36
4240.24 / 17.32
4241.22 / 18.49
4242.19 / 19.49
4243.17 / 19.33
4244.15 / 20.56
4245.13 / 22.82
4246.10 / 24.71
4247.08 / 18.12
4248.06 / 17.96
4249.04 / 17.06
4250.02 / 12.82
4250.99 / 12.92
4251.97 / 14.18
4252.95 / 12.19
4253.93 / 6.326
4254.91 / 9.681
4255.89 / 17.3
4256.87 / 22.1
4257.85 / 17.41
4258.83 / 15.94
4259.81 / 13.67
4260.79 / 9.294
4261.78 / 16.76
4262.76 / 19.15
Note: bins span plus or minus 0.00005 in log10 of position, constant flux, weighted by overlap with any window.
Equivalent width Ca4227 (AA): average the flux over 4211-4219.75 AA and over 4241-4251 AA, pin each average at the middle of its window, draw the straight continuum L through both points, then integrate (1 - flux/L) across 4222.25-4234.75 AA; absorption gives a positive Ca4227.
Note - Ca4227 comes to 6.9 AA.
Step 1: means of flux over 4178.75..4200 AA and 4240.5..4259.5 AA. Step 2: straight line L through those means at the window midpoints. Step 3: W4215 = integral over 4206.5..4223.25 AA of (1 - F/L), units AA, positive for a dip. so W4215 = -0.99 AA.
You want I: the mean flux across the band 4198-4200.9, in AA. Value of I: 12.9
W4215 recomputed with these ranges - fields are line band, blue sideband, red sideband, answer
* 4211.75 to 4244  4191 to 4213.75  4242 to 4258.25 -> 6.0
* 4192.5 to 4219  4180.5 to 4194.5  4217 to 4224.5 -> -4.3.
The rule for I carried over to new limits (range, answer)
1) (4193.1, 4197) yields 18.4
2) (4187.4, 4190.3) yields 15.2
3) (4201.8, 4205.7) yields 17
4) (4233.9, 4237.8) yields 13.4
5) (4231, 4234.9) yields 12.9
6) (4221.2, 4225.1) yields 8.34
